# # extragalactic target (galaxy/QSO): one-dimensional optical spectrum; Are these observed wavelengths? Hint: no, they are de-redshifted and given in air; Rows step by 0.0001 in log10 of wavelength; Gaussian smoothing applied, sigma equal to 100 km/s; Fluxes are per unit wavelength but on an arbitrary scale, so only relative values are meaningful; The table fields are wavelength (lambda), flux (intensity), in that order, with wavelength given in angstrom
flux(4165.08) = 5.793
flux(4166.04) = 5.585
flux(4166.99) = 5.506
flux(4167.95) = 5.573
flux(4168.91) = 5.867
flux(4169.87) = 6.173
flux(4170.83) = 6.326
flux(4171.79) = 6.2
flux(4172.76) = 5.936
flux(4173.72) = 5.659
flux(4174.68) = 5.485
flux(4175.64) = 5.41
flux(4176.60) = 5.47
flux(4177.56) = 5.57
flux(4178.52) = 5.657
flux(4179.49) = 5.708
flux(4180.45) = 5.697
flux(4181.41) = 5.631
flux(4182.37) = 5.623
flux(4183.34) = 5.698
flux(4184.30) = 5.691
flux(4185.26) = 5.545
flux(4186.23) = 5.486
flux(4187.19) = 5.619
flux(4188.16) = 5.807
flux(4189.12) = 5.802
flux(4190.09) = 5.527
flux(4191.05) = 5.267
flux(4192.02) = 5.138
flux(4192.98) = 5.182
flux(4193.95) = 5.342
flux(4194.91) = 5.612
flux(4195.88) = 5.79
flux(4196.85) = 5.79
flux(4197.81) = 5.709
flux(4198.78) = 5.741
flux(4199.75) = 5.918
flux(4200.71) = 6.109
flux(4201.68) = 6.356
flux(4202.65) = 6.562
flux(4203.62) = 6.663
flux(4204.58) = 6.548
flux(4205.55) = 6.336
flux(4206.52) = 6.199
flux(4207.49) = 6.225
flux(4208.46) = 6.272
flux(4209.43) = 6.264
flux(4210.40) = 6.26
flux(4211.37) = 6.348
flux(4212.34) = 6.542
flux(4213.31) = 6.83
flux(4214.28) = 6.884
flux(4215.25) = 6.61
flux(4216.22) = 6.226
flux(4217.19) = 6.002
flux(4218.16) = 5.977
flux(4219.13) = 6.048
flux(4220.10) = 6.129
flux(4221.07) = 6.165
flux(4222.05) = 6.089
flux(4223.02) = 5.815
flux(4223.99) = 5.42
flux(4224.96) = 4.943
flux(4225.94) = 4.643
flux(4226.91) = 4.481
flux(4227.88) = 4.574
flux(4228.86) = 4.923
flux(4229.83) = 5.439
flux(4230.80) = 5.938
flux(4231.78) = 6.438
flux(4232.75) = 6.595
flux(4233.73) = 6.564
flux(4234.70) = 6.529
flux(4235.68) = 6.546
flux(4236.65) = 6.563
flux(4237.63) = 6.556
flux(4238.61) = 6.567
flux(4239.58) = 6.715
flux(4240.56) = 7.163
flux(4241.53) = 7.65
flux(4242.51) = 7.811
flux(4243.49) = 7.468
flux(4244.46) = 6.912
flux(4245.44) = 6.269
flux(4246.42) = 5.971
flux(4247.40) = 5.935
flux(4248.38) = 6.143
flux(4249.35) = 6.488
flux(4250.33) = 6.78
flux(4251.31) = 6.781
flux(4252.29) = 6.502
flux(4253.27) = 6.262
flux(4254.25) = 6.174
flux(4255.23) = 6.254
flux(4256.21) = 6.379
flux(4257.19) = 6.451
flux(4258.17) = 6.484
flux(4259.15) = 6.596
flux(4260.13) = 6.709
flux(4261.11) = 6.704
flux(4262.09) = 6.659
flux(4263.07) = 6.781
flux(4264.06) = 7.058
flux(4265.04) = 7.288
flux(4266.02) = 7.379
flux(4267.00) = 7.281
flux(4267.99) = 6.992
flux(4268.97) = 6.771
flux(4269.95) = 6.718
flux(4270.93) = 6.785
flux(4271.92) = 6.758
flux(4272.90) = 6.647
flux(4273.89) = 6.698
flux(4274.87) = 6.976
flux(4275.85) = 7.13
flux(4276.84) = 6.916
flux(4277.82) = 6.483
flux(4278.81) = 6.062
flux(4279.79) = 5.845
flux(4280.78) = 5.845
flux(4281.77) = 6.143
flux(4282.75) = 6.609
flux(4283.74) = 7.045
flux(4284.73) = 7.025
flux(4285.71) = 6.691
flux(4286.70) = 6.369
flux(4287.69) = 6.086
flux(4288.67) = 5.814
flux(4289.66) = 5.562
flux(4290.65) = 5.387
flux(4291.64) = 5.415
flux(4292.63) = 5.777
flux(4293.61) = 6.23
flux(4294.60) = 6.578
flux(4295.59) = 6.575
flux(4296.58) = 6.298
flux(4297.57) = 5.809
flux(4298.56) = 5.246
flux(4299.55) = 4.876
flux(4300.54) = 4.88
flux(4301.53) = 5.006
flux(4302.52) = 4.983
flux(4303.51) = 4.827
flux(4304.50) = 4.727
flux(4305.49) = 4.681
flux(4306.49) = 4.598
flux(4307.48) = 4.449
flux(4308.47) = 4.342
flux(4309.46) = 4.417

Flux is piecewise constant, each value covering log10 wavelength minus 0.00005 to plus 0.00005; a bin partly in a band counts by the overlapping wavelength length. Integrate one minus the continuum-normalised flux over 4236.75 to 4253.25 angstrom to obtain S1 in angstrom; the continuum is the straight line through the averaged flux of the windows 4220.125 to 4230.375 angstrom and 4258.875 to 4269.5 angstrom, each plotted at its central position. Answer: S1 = -1.62 angstrom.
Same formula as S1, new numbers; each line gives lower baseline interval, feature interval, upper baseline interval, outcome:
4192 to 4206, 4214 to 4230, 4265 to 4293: 1.16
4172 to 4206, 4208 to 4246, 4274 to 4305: -2.59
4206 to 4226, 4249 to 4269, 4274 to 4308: -2.46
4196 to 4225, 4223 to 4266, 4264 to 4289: 0.54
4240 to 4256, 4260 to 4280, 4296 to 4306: -2.59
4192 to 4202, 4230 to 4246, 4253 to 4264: -1.24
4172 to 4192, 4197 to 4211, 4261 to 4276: -0.65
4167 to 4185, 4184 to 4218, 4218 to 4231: -2.59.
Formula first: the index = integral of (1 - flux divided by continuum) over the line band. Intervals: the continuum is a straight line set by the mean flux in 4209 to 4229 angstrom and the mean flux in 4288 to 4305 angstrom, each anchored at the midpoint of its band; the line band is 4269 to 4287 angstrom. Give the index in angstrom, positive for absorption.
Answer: -3.2 angstrom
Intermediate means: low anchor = 5.88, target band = 6.6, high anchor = 5.54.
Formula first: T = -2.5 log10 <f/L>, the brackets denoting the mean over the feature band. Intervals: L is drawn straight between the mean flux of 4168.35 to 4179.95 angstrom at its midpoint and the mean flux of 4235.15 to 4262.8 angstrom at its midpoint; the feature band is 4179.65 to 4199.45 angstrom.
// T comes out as 0.07 mag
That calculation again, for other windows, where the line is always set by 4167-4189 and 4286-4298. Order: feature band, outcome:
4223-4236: 0.044 mag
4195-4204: -0.049 mag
